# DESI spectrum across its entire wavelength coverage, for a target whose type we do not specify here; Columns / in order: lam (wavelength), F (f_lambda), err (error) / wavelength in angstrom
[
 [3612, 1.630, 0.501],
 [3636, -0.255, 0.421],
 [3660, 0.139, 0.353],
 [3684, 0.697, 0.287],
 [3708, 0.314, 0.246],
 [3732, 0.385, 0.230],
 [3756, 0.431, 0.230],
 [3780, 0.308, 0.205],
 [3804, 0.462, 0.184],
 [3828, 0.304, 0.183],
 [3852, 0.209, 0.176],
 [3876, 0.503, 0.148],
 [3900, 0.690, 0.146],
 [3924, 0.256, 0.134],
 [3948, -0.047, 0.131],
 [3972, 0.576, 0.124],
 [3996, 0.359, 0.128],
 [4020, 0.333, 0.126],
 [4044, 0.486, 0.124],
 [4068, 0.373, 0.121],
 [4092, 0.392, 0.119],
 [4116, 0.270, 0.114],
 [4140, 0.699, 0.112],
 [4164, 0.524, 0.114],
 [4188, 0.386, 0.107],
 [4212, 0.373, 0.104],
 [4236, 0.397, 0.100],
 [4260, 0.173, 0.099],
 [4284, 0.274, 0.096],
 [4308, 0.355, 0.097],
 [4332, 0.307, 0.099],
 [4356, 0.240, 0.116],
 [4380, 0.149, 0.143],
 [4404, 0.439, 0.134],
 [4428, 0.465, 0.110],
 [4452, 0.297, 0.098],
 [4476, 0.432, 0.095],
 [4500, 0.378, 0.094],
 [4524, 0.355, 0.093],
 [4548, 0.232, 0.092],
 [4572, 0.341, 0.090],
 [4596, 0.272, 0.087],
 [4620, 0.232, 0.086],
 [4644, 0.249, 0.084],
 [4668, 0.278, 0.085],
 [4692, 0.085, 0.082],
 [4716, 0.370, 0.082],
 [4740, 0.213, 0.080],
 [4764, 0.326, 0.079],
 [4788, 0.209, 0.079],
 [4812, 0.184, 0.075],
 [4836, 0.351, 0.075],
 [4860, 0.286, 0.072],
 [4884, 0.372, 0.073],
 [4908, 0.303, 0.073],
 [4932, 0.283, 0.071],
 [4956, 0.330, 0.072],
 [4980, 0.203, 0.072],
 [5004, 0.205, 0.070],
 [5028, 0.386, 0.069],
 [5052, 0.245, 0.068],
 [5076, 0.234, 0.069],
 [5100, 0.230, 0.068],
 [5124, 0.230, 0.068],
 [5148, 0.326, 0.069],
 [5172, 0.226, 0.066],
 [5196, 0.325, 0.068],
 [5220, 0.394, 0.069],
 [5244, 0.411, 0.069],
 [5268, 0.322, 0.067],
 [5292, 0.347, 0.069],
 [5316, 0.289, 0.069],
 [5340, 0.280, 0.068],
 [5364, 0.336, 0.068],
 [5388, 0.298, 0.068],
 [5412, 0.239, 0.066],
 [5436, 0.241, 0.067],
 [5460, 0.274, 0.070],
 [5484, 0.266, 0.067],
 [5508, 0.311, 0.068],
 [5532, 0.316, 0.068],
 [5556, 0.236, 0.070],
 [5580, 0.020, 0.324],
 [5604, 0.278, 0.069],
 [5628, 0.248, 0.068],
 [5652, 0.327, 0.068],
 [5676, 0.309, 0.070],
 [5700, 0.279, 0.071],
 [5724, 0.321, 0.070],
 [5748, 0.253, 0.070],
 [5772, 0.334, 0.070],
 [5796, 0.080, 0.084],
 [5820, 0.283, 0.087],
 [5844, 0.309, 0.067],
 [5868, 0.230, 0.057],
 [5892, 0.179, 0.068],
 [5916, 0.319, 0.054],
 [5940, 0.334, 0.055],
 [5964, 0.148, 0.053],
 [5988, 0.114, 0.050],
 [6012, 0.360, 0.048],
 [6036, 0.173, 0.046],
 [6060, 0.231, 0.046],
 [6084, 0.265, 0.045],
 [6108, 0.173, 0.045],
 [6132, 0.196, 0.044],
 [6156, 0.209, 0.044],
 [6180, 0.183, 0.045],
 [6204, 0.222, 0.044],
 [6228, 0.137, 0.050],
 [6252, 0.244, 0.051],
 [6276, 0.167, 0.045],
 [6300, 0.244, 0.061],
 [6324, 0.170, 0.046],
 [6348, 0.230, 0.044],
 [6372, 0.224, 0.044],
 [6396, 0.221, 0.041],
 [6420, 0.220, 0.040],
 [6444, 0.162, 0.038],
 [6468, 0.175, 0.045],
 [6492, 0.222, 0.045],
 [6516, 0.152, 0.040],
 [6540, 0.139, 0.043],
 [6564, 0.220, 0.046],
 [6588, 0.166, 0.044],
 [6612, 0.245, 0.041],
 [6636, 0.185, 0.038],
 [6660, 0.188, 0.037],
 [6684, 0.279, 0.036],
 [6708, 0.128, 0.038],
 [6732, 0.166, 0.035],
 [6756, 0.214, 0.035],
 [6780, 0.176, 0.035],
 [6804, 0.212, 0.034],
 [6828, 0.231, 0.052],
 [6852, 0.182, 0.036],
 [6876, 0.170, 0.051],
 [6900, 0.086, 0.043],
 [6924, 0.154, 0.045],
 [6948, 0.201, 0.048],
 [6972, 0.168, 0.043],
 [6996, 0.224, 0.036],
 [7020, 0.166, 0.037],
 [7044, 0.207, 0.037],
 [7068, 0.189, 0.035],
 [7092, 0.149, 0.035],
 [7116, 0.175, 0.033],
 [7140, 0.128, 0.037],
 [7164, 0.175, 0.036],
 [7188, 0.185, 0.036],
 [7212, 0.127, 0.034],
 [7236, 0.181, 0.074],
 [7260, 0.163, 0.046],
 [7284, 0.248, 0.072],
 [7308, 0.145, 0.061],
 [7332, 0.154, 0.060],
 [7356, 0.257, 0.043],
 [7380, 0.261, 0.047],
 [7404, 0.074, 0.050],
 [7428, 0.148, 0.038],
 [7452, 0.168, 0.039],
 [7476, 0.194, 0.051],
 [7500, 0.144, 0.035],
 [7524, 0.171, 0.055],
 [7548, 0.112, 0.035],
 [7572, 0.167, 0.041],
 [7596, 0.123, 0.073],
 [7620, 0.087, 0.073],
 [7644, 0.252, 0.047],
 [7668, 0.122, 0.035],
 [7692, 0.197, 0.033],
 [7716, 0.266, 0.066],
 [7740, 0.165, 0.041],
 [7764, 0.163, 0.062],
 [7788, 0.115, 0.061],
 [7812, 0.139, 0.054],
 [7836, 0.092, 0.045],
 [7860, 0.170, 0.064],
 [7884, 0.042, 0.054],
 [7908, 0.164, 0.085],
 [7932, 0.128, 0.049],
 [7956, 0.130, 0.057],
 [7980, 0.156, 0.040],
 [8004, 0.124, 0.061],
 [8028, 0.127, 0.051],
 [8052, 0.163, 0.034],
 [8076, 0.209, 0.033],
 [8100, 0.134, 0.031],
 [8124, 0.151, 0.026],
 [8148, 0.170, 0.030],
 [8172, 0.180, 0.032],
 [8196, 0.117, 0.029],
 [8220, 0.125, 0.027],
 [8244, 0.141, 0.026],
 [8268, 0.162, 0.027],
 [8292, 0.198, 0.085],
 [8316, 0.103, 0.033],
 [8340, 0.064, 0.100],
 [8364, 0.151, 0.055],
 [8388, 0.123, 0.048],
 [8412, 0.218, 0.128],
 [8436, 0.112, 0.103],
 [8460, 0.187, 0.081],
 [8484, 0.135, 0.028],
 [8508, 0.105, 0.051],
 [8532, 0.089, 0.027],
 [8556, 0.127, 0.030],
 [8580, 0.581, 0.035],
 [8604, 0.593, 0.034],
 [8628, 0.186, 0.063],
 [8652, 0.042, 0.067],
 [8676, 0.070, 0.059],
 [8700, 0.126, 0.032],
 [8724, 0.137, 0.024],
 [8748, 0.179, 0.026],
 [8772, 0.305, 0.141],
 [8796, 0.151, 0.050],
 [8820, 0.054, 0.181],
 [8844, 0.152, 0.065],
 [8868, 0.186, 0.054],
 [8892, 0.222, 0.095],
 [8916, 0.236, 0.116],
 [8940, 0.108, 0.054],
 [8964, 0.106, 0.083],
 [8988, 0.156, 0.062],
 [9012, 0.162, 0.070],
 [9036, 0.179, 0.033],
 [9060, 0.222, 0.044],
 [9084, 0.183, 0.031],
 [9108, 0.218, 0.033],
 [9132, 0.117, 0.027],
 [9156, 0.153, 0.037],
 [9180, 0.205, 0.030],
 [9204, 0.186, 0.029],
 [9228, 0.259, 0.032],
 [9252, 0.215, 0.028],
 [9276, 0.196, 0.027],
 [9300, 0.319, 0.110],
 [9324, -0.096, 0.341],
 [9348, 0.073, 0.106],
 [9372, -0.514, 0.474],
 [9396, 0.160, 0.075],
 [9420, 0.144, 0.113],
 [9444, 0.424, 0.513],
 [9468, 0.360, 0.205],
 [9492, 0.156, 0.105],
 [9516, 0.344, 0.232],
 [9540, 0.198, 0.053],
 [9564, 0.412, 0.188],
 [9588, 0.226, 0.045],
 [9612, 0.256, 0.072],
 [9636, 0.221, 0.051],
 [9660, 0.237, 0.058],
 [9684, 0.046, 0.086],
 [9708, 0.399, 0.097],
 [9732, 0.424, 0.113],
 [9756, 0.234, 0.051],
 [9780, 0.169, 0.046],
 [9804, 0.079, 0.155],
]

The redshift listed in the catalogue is 1.30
